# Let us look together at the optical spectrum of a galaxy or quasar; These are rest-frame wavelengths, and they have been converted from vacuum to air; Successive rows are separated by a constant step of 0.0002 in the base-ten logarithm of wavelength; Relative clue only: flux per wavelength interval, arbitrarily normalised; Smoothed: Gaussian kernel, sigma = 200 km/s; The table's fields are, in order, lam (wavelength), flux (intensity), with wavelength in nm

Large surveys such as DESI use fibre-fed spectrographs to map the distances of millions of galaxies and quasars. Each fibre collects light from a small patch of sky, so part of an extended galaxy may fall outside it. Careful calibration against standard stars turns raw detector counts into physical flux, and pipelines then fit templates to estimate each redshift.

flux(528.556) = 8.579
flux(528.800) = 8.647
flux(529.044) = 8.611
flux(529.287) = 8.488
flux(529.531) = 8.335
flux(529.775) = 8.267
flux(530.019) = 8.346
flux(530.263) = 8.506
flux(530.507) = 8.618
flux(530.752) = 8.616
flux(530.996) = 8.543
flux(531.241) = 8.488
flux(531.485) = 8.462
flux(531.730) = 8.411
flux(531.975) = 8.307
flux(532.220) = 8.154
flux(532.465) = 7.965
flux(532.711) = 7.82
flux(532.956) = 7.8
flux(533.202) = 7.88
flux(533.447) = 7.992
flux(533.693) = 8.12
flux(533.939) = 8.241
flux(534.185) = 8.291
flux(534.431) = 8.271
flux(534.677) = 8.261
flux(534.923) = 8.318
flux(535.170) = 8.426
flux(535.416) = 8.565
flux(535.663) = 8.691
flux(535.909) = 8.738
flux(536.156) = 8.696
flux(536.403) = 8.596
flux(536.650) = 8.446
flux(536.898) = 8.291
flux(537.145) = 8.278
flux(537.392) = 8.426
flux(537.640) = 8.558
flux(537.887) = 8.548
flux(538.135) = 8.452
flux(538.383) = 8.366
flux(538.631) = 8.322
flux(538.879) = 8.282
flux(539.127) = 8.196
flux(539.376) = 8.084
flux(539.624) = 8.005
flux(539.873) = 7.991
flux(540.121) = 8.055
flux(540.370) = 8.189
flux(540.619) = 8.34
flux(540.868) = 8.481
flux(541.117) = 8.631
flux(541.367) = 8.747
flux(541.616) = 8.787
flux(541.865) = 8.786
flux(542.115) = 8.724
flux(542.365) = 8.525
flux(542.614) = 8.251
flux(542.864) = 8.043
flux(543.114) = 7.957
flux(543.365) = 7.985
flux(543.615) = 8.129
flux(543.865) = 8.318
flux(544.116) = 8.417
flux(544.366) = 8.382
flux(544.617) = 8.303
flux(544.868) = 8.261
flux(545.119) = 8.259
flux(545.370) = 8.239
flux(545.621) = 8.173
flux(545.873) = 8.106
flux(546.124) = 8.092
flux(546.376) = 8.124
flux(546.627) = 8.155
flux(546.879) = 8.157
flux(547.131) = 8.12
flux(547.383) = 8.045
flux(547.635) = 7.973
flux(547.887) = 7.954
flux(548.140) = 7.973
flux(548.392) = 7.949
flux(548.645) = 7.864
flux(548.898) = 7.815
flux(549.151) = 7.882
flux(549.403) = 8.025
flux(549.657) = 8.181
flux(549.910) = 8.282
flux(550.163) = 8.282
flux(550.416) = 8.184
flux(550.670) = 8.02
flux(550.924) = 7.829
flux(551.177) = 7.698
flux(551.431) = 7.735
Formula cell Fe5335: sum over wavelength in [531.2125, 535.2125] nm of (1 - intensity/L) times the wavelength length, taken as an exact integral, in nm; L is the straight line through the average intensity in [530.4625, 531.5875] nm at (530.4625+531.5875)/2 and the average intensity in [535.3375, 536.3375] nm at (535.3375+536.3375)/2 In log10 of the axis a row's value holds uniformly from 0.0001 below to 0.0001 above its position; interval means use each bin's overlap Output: 0.20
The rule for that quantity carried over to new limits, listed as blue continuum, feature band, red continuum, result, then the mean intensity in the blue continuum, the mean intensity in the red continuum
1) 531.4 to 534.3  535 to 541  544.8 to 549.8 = -0.21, 8.11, 8.06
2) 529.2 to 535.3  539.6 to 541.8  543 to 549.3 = -0.06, 8.28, 8.1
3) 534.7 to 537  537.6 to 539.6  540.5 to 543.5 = 0.04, 8.52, 8.44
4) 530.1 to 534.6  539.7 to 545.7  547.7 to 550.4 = -0.16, 8.25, 8.03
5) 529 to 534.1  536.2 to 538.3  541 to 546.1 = -0.04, 8.28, 8.34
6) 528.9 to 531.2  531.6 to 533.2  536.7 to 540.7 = 0.07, 8.48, 8.28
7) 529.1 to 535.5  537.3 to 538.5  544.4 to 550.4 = -0.04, 8.29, 8.1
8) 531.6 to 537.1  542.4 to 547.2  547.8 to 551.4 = -0.06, 8.29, 7.99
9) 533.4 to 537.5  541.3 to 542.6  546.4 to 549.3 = -0.08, 8.4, 8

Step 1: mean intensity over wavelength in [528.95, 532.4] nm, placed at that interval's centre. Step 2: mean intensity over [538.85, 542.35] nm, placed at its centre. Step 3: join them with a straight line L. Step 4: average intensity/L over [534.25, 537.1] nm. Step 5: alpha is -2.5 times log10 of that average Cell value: -0.01 mag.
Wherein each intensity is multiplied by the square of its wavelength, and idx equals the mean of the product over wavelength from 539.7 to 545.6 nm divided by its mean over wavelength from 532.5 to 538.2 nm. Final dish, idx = 1.0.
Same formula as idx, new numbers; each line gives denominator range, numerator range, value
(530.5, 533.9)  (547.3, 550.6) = 1.04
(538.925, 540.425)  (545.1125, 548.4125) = 1.03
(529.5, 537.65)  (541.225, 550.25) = 1.03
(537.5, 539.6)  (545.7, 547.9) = 1.00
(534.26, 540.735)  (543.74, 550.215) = 1.01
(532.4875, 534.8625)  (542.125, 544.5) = 1.06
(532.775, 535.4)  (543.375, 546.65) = 1.05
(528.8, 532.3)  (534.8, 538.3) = 1.03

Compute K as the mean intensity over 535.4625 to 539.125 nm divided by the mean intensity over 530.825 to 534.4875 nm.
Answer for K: 1.03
